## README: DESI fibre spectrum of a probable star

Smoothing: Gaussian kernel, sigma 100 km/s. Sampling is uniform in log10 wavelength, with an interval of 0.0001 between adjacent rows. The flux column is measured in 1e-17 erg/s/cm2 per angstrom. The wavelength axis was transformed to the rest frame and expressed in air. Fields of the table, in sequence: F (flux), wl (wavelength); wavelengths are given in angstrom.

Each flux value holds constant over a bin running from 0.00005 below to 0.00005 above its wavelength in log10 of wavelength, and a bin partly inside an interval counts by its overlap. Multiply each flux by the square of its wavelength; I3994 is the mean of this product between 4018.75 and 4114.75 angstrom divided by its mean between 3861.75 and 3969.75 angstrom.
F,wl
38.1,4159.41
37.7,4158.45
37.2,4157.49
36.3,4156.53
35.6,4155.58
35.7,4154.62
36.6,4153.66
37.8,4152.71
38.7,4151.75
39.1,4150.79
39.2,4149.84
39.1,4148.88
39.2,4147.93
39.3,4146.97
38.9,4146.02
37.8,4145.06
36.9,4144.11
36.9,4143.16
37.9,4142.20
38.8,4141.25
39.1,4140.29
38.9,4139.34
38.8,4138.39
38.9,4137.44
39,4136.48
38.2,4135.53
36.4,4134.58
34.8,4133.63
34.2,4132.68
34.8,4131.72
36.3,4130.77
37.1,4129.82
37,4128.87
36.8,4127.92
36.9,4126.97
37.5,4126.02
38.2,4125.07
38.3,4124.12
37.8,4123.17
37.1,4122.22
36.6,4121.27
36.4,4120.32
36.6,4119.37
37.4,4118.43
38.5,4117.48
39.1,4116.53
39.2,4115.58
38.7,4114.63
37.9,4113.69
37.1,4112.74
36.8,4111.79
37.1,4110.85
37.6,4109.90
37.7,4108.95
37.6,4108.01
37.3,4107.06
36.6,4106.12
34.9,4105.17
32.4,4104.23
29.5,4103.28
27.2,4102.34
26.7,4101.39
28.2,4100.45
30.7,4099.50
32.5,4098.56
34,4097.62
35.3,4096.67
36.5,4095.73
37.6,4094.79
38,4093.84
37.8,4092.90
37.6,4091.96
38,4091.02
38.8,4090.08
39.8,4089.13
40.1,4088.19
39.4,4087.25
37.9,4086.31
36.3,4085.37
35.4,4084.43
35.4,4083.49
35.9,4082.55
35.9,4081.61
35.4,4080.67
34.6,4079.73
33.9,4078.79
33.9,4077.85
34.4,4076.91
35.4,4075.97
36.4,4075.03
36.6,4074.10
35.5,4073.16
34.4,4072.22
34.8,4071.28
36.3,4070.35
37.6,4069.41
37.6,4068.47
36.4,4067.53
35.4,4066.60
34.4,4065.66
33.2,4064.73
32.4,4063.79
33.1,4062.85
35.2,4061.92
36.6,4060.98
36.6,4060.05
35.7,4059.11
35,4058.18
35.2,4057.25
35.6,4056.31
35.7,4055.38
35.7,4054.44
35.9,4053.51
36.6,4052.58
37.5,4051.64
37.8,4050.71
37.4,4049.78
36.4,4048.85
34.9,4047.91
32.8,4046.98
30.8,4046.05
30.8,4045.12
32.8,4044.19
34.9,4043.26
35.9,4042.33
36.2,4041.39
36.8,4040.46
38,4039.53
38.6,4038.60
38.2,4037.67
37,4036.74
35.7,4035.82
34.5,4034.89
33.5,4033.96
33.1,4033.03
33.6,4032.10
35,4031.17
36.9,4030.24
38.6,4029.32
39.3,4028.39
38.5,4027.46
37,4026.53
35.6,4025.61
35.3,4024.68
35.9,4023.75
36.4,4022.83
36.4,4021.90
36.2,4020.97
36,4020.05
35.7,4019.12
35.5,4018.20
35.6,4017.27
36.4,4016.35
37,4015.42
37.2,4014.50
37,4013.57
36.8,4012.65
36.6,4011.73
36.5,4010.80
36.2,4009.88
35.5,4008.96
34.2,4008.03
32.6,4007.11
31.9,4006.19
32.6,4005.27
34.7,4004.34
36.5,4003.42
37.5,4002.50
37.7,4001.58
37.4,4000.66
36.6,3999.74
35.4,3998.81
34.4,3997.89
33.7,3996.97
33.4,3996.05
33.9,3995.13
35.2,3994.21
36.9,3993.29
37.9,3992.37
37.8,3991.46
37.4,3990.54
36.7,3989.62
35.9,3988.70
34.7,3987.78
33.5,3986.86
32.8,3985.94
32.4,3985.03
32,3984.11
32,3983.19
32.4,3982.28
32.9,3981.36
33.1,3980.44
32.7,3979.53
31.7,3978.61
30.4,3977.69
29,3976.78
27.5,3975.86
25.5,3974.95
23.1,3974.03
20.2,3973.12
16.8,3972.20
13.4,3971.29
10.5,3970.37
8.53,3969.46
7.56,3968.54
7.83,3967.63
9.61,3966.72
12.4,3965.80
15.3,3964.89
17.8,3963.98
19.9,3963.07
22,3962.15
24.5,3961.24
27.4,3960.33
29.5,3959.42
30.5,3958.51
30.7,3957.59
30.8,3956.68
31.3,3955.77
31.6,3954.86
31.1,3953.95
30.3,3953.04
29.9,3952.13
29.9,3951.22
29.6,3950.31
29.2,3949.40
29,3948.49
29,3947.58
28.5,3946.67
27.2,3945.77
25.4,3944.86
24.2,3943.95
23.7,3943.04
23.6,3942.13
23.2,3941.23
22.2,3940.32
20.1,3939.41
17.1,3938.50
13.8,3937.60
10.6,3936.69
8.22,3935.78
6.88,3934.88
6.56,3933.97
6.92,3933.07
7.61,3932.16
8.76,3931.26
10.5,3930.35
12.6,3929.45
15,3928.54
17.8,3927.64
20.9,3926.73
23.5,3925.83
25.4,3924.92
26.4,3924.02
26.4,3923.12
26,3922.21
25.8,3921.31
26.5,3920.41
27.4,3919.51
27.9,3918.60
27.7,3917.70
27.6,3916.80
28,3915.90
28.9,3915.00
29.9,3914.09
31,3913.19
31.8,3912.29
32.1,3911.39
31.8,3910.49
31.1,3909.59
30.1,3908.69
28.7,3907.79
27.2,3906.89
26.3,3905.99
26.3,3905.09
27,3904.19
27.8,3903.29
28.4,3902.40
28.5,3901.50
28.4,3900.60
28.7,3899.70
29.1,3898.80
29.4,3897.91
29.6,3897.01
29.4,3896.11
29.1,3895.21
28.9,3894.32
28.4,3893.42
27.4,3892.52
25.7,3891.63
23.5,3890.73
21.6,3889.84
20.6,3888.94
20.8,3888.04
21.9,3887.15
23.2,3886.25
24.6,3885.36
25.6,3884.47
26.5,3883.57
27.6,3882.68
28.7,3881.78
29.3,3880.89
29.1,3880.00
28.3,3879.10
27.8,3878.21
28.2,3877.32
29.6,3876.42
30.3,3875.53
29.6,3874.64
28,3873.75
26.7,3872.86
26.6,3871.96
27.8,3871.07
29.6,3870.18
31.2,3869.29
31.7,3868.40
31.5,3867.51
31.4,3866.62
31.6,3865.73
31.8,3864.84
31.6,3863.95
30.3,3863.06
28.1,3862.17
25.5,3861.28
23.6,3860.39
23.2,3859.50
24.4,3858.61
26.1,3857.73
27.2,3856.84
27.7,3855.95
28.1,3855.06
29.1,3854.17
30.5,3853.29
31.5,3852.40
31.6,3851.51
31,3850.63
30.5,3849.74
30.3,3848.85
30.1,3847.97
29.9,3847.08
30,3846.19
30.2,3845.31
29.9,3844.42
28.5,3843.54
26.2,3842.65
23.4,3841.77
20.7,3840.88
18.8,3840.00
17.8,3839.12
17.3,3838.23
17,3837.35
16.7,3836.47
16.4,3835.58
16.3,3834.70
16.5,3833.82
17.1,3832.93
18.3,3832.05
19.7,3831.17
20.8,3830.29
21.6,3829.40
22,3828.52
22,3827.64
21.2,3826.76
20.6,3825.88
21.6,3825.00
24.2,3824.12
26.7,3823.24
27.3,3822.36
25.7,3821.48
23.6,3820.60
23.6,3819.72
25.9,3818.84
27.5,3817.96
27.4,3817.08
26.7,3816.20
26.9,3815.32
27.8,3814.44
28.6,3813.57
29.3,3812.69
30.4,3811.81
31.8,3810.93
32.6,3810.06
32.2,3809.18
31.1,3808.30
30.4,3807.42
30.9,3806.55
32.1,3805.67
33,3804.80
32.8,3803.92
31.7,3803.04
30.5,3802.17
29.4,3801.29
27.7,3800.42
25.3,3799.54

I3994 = 1.5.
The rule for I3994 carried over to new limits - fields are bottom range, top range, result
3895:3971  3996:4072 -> 1.60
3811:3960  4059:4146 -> 1.58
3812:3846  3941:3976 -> 1.08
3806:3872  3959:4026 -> 1.26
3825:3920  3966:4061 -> 1.34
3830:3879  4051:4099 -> 1.53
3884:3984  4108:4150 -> 1.72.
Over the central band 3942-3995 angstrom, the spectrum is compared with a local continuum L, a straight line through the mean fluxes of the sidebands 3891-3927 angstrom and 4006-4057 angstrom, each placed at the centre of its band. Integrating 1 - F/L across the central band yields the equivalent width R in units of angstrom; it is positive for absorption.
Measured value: 8.1 angstrom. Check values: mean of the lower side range 28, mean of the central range 27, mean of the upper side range 35.8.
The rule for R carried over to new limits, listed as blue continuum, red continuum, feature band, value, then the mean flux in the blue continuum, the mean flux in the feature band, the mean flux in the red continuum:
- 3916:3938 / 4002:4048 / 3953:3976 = 3.27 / 18.4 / 21.1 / 35.6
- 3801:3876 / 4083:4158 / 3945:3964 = 1.58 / 26.7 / 28.3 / 36.8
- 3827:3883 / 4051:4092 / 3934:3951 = 4.92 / 26.2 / 21.5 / 36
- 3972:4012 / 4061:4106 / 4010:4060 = -2.69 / 33.2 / 35.9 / 35.1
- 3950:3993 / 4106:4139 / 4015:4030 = -3.14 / 26.6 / 36.6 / 37.3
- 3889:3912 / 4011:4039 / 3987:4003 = -0.77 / 28.1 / 36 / 36.3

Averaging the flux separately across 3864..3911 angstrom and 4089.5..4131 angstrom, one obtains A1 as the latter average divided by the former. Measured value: 1.29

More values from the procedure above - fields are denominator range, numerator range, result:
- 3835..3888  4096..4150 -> 1.35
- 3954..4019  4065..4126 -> 1.20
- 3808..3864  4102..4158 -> 1.46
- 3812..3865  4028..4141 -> 1.44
